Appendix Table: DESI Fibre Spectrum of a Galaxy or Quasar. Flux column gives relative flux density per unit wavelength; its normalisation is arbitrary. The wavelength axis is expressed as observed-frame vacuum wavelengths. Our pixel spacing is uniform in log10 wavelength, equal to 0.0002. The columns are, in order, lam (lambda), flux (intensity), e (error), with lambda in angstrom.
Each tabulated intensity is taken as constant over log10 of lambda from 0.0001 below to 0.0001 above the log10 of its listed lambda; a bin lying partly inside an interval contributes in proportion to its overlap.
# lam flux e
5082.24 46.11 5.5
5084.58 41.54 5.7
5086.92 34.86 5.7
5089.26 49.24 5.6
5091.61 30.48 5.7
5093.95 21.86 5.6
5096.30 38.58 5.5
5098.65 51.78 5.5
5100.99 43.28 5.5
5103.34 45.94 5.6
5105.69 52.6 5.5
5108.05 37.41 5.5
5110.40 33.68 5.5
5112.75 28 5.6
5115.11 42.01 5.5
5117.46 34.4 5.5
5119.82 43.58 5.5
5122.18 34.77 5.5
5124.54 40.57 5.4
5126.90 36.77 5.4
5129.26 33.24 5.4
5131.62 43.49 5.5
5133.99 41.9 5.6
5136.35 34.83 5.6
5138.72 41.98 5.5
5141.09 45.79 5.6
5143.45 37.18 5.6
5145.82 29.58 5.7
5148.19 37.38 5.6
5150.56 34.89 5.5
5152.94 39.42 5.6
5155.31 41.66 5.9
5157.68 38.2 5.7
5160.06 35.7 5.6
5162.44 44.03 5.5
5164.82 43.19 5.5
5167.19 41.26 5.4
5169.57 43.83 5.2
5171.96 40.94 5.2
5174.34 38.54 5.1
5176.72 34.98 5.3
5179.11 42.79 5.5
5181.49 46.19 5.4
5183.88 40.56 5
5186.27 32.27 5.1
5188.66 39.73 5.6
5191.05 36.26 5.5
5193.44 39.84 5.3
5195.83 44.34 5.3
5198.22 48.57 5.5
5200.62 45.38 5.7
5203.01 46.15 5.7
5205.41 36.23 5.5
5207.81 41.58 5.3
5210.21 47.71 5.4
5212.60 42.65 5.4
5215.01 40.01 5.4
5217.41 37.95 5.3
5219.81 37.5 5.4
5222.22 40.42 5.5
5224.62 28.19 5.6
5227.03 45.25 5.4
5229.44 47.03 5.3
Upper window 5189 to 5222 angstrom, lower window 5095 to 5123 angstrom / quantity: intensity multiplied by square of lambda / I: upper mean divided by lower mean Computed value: 1.07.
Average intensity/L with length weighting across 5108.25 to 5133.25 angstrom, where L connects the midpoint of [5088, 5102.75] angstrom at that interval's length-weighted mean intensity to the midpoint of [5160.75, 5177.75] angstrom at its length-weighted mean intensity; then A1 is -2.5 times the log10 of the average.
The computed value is 0.08 mag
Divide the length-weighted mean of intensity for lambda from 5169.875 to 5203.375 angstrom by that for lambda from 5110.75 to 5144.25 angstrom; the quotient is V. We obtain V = 1.1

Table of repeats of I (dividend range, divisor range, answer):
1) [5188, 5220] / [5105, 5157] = 1.13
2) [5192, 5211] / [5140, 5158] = 1.17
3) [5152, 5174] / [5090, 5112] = 1.06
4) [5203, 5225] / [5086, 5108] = 1.02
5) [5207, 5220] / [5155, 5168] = 1.04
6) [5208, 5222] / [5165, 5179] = 1.04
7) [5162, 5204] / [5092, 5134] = 1.10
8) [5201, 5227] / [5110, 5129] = 1.14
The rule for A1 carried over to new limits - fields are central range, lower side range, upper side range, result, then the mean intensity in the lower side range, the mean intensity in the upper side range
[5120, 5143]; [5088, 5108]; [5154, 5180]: 0.04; 41.4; 40.4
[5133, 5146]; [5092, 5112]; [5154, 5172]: 0.04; 40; 41.1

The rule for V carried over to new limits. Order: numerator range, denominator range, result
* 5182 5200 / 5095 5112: 0.95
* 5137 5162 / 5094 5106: 0.88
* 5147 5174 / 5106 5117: 1.09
